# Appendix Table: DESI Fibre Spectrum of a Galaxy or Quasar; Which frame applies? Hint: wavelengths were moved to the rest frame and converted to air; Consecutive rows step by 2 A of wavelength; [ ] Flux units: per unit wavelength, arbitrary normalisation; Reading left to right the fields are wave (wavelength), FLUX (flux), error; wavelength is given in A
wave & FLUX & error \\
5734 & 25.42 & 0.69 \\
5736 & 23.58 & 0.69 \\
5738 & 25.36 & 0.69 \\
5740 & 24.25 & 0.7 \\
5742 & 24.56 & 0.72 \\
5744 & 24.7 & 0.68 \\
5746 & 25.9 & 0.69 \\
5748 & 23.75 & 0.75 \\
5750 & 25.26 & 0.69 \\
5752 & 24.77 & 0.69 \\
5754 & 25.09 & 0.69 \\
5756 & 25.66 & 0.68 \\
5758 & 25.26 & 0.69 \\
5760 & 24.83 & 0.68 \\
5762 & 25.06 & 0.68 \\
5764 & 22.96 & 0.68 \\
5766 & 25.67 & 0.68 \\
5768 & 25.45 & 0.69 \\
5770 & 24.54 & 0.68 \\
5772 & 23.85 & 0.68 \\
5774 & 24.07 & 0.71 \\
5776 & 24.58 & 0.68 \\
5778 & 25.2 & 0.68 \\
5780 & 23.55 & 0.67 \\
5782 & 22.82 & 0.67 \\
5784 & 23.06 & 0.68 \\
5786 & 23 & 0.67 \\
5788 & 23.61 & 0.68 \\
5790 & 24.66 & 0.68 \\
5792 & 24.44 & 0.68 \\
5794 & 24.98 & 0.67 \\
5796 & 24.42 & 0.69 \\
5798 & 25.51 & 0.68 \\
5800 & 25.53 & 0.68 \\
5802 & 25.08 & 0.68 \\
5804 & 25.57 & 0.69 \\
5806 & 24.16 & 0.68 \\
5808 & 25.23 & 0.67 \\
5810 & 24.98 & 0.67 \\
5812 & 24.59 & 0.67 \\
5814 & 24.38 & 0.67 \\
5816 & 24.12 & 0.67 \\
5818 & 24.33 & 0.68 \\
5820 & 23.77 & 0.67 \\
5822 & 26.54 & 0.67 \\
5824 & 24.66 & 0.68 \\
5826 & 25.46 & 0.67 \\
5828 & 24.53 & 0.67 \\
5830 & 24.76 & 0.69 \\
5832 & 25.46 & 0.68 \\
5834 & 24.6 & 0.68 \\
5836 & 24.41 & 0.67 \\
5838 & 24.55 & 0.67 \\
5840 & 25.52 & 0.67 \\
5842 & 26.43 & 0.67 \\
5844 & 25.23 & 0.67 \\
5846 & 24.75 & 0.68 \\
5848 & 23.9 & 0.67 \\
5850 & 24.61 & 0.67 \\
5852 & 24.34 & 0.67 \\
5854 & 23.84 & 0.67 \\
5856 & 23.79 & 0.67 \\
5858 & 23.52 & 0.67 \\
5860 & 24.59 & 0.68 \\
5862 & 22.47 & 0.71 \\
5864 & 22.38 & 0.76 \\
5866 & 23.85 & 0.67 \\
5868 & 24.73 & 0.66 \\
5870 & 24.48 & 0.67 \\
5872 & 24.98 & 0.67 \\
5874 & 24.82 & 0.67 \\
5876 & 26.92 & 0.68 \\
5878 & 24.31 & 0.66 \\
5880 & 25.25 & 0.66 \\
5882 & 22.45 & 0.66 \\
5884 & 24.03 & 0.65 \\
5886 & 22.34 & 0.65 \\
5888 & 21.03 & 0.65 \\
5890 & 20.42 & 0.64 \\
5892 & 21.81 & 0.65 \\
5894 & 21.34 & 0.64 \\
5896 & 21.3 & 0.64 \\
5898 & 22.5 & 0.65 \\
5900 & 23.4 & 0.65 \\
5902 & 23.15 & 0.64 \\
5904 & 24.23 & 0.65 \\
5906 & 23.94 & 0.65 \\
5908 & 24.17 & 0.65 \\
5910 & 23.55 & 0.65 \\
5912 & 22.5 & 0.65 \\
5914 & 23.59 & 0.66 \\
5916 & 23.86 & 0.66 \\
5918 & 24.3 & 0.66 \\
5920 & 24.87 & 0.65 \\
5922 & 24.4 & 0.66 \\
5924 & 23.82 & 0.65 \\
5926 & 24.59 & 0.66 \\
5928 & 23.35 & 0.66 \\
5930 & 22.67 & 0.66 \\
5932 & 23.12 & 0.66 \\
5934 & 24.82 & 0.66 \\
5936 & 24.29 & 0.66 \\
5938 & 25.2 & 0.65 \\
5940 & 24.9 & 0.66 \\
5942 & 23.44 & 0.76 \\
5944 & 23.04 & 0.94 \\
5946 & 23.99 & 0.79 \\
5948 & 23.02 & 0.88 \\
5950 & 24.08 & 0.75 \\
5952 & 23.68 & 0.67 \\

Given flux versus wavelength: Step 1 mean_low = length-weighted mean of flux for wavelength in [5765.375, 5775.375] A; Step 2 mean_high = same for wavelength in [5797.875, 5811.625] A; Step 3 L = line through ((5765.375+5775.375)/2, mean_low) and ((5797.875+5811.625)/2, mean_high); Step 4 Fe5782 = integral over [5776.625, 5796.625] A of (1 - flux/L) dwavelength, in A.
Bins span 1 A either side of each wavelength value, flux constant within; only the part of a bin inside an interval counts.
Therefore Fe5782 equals 0.7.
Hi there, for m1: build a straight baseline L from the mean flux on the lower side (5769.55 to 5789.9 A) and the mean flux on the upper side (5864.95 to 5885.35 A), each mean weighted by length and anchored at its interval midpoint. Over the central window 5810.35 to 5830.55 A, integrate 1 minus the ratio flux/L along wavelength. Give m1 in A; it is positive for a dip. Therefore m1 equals -0.5 A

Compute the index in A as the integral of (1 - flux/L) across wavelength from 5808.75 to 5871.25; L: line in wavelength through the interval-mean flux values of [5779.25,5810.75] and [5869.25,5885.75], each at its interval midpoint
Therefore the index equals 0.0 A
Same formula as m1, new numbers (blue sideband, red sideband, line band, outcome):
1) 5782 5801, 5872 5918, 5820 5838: -0.8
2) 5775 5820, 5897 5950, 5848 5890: 0.4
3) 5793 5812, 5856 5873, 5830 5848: -0.5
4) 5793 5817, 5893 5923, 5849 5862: 0.1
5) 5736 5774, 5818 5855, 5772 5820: 0.8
